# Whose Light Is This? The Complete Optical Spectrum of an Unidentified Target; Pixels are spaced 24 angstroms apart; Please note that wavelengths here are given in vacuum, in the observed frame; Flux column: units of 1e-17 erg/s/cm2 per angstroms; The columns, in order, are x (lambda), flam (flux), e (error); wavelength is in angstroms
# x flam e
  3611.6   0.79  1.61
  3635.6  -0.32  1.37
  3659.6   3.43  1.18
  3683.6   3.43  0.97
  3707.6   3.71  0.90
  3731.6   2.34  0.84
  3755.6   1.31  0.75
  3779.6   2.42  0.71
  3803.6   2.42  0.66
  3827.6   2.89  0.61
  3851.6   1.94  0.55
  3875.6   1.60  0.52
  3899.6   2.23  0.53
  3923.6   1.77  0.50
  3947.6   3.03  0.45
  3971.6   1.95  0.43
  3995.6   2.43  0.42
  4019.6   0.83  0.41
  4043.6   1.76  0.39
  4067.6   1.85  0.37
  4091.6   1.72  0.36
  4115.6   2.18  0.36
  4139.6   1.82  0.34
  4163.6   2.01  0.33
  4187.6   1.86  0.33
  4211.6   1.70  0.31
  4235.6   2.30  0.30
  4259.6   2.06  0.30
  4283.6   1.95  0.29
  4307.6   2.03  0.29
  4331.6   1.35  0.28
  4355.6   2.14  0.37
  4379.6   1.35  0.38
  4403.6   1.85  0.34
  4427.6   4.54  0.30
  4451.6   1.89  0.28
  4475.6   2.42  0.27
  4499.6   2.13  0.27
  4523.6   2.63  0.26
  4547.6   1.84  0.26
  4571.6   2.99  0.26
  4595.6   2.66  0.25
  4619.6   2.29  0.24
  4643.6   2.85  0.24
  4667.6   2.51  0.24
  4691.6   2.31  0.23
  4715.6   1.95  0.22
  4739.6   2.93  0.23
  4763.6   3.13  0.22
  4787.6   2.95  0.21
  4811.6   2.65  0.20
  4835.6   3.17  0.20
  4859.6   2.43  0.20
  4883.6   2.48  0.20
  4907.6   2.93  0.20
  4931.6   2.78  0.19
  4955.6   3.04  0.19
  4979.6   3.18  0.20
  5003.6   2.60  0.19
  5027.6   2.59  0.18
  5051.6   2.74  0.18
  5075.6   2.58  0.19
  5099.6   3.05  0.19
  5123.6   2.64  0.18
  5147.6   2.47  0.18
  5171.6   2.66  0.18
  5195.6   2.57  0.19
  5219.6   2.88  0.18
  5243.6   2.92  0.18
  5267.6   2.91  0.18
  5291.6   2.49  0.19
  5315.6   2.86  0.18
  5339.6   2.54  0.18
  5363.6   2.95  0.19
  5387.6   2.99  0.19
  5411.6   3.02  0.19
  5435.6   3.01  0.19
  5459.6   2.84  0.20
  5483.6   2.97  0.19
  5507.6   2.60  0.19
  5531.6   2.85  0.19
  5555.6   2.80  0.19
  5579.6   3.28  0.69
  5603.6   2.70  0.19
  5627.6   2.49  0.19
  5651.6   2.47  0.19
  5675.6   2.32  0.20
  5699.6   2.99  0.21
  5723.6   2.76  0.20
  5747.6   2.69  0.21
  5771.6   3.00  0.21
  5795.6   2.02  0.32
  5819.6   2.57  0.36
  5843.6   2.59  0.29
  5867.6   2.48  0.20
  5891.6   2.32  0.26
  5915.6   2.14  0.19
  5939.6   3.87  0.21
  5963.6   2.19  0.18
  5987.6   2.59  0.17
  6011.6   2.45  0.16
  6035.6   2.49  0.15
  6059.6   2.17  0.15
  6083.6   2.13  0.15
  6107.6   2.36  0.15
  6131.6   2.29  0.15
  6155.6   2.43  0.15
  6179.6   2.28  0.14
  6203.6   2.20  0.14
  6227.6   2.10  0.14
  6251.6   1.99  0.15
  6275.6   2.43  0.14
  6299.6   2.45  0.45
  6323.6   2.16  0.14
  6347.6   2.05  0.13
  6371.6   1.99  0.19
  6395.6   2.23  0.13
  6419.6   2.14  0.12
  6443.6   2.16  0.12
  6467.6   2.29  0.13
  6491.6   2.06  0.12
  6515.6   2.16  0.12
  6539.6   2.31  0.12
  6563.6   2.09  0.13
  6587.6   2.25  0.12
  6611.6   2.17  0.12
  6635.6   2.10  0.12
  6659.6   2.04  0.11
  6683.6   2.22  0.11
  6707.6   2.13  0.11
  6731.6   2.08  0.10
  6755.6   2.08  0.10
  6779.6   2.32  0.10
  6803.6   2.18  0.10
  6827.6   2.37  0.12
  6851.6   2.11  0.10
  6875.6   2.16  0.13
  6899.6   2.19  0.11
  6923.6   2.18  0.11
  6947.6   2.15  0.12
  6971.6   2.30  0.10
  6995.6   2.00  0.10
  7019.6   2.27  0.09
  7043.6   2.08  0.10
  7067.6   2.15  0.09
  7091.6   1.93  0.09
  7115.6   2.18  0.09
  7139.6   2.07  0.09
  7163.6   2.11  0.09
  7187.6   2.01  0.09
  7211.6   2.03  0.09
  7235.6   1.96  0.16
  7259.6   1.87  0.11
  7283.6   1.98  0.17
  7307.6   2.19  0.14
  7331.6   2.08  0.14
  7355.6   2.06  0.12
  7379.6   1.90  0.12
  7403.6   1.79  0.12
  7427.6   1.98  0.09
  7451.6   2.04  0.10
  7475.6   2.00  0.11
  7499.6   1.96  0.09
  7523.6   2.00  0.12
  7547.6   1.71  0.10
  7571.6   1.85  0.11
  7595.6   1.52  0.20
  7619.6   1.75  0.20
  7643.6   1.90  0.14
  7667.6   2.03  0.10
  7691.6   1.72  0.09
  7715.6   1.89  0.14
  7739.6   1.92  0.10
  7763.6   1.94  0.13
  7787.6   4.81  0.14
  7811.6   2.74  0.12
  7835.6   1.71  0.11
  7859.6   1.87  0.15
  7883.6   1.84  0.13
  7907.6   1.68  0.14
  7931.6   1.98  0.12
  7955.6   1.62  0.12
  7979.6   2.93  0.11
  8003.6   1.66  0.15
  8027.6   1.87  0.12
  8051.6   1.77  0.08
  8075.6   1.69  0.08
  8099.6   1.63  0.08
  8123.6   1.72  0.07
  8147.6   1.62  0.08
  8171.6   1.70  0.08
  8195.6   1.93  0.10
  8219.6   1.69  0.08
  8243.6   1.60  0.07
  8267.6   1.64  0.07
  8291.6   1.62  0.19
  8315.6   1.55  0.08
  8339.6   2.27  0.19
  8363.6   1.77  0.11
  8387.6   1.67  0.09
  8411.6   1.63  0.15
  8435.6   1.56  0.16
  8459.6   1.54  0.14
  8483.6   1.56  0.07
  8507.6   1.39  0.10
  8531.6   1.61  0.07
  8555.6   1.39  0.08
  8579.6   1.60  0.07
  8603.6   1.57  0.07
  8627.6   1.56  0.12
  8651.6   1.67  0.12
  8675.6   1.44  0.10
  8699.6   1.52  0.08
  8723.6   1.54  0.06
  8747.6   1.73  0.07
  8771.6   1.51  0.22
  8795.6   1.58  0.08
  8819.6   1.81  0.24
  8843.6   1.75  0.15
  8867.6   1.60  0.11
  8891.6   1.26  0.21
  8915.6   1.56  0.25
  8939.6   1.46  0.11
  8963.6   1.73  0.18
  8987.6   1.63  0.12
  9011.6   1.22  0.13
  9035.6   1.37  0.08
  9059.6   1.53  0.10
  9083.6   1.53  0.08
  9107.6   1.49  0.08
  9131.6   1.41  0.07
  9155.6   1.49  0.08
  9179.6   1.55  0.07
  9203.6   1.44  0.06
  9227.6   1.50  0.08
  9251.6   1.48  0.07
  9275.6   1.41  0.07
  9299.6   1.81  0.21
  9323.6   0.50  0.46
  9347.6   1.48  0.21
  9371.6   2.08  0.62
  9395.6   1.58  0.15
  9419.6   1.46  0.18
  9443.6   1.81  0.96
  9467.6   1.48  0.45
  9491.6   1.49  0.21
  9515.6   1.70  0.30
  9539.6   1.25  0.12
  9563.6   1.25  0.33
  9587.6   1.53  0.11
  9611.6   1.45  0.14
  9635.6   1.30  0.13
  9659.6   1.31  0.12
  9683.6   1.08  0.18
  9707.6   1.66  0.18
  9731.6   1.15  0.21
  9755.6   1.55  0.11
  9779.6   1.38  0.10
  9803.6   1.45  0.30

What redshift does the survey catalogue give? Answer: 0.19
